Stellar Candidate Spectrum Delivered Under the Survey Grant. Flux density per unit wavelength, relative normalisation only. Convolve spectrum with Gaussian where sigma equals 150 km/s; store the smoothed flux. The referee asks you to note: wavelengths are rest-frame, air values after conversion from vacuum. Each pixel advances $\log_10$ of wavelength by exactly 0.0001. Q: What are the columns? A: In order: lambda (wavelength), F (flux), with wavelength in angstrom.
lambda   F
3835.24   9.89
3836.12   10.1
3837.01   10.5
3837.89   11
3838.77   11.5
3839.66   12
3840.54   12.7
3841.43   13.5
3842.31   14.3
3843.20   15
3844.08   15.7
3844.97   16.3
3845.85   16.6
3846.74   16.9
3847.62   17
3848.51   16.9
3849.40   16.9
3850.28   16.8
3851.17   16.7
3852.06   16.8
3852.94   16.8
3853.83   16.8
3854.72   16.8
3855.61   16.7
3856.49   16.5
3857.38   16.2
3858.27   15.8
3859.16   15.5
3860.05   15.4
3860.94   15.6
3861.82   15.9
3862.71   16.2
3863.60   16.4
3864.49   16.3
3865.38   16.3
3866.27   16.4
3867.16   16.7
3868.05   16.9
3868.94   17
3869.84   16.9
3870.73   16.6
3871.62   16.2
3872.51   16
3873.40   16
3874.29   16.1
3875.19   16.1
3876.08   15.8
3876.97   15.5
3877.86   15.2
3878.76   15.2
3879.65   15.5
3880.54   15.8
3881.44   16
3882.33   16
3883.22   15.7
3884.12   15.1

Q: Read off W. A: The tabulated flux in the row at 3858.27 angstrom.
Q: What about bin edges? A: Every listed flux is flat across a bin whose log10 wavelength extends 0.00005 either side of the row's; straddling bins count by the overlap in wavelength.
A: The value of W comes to 15.8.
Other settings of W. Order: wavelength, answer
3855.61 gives 16.7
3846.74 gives 16.9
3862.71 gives 16.2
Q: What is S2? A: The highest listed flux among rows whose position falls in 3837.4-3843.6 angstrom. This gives 15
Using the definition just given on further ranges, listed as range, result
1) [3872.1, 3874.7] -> 16.1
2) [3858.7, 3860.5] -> 15.5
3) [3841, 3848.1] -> 17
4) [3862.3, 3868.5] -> 16.9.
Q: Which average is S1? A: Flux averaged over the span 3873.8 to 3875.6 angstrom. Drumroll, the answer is 16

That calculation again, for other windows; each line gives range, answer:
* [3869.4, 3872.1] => 16.6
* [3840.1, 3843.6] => 13.8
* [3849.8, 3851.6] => 16.8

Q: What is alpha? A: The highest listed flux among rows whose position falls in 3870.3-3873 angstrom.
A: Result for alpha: 16.6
